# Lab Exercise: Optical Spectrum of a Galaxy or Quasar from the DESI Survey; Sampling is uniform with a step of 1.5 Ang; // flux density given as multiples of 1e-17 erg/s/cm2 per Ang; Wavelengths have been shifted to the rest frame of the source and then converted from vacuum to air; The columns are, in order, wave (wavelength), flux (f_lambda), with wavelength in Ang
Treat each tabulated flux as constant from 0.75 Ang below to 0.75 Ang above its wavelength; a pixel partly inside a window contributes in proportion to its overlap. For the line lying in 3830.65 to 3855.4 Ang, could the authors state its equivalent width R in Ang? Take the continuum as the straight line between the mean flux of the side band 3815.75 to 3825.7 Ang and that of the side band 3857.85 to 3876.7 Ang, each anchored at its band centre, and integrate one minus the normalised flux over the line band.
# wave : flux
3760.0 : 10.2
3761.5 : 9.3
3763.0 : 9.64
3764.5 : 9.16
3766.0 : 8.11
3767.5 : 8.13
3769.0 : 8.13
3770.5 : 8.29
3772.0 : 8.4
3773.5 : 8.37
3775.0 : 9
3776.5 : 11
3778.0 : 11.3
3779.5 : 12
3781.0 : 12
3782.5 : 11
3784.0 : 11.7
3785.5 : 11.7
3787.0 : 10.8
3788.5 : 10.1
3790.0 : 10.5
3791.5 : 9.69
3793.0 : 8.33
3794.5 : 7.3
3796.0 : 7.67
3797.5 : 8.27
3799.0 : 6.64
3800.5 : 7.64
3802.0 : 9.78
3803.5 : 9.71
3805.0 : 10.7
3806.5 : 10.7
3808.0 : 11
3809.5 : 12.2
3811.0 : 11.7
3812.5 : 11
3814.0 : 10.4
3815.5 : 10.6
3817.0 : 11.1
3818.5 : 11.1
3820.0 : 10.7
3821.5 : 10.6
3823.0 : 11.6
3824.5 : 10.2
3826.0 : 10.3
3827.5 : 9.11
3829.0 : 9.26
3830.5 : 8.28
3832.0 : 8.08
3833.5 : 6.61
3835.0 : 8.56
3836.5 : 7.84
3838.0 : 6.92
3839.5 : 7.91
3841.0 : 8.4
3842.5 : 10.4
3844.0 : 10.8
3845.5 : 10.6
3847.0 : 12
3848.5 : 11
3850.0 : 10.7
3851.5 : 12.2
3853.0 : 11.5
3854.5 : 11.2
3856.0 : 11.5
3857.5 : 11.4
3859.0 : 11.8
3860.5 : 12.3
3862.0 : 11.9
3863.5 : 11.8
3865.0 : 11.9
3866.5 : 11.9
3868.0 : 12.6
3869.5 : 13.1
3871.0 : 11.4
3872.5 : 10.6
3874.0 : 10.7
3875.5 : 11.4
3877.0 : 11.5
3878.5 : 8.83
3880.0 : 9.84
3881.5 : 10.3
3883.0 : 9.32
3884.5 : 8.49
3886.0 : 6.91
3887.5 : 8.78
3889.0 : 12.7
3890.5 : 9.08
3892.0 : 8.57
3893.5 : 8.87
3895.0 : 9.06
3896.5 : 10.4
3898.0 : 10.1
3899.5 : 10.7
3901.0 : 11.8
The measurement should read 3.63 Ang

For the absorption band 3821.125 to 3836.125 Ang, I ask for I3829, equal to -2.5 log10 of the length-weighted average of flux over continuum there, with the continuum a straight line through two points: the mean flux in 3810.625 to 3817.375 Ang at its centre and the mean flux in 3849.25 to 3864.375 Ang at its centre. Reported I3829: 0.21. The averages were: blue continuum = 10.9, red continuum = 11.6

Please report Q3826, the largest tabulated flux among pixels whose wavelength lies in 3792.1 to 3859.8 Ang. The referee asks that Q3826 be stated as 12.2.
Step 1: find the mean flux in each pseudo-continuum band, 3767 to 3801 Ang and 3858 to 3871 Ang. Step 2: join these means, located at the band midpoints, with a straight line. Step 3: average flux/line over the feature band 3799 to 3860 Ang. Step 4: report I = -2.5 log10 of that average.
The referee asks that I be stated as 0.08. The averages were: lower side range 9.5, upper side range 12.1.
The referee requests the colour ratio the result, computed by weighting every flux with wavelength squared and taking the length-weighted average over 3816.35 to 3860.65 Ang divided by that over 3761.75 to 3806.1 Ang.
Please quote 1.10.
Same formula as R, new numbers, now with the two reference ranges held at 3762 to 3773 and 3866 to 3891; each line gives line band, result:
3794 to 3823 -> -2.3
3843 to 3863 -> -2.9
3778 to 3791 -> -3.5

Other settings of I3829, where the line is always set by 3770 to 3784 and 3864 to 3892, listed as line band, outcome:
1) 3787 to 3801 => 0.20 mag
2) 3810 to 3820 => -0.07 mag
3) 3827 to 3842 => 0.27 mag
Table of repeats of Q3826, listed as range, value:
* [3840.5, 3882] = 13.1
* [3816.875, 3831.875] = 11.6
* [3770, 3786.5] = 12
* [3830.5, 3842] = 8.56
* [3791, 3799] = 9.69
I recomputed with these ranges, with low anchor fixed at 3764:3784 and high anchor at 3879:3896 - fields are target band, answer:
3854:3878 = -0.239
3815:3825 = -0.143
